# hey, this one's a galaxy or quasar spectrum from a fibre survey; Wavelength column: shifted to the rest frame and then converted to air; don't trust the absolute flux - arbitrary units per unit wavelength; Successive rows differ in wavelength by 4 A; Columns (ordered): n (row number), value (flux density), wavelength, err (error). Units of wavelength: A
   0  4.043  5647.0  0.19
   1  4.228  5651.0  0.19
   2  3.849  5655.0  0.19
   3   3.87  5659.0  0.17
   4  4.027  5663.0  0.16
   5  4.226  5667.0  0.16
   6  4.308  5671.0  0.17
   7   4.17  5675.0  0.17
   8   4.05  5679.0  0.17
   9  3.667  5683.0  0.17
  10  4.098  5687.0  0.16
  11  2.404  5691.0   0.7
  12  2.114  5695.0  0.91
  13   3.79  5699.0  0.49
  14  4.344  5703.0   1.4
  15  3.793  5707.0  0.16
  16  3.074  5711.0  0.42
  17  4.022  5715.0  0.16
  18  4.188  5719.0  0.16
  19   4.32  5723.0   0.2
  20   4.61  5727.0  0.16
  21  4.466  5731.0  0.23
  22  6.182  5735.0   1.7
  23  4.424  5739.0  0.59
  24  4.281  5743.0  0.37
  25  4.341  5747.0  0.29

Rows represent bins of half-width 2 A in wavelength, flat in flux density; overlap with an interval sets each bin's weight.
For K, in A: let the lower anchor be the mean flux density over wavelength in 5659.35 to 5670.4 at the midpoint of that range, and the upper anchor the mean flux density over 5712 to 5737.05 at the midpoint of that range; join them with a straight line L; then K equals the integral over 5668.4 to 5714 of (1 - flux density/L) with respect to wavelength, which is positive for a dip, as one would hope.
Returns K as 7.1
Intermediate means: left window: 4.11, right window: 4.57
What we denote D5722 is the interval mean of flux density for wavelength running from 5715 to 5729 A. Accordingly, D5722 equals 4.32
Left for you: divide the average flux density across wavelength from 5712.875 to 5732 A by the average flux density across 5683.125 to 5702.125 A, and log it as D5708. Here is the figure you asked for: 1.3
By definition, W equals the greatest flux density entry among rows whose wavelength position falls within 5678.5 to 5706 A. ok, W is 4.344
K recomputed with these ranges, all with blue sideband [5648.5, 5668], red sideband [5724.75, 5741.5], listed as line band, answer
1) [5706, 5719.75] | 2.75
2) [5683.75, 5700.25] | 4.86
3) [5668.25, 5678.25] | -0.03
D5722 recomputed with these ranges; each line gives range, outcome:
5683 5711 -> 3.42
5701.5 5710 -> 3.94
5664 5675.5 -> 4.23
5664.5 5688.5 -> 4.09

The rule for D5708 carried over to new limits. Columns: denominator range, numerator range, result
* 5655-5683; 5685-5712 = 0.83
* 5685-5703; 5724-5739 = 1.53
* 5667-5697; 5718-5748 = 1.29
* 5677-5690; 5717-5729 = 1.14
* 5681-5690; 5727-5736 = 1.36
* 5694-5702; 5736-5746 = 1.40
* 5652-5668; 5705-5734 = 1.04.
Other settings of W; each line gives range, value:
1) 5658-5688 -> 4.308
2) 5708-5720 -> 4.188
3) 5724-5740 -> 6.182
